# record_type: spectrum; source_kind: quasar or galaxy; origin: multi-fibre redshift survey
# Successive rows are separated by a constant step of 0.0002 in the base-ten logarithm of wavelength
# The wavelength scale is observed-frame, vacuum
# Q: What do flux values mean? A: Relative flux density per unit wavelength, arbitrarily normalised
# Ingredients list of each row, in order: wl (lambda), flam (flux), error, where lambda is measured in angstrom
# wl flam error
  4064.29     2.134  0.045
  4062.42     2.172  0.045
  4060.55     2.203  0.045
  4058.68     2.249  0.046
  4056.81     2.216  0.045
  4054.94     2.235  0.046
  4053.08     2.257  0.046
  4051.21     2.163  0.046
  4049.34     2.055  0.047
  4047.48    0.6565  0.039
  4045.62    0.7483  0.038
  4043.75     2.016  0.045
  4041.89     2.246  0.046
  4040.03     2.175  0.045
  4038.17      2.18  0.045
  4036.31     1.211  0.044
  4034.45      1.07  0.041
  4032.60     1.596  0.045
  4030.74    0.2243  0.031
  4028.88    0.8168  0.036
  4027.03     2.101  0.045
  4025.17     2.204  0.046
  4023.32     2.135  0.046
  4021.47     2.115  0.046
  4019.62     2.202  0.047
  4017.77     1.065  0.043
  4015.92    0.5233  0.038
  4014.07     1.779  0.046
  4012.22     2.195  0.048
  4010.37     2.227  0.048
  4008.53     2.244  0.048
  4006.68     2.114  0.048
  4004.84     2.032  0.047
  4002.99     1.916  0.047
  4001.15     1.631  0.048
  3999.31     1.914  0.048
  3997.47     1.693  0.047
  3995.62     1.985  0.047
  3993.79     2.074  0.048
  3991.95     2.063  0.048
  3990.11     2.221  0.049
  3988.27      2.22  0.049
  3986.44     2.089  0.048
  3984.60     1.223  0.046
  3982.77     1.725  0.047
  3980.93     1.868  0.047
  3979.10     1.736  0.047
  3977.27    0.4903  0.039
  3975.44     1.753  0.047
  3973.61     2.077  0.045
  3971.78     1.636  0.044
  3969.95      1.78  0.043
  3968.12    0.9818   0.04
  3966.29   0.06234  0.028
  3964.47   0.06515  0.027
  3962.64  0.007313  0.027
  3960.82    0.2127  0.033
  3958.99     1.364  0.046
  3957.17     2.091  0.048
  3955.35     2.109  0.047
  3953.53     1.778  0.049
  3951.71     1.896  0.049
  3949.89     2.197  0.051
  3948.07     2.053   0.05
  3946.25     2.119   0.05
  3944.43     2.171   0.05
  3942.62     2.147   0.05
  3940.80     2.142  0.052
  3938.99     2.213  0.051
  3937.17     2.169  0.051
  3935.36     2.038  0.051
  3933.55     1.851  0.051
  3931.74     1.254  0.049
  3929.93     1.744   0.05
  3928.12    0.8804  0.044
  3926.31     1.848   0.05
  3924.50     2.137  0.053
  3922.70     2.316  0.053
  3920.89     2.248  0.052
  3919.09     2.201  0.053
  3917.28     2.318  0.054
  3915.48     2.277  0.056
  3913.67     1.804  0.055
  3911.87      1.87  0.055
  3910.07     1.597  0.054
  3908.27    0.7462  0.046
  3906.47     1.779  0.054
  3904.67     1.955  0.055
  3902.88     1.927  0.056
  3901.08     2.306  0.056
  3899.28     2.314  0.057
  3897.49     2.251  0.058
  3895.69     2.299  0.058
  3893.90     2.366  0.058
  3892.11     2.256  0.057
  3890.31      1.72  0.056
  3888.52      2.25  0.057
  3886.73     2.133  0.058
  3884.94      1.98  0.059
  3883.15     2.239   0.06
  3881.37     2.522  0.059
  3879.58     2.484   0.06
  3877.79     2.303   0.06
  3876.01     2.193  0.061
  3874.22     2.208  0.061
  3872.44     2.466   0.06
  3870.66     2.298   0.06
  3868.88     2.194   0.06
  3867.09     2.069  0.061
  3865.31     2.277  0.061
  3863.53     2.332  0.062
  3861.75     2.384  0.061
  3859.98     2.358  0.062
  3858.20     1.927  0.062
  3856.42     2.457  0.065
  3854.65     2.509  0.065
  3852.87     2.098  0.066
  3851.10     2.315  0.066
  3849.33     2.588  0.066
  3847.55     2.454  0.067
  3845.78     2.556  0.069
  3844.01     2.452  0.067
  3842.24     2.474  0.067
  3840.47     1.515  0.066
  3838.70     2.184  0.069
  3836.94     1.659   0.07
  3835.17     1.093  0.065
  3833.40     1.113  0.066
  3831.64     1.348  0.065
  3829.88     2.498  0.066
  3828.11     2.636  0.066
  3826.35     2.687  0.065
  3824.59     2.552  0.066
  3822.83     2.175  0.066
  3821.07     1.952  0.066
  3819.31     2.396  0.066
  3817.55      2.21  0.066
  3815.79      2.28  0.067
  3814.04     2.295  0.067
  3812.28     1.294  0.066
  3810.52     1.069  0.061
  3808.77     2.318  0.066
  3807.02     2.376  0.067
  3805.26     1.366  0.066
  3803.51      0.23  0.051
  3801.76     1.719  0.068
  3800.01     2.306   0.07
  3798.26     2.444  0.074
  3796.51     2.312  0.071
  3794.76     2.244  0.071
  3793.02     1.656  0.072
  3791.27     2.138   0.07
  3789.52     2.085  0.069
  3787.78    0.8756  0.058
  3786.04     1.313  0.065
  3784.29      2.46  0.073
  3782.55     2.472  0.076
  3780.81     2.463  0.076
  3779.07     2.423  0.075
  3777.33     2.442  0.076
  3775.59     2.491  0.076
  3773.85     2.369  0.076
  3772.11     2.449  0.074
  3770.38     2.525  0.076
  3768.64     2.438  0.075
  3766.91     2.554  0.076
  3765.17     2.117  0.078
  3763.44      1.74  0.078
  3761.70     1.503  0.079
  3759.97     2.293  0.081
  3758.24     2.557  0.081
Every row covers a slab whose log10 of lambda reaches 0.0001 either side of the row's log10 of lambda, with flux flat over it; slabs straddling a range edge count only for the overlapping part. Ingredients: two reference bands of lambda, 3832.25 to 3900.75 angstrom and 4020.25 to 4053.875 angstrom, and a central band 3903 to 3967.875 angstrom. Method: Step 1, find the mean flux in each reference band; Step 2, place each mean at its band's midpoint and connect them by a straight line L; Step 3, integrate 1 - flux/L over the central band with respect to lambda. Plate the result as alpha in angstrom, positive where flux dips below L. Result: 9.4 angstrom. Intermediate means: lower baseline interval 2.19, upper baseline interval 1.67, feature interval 1.7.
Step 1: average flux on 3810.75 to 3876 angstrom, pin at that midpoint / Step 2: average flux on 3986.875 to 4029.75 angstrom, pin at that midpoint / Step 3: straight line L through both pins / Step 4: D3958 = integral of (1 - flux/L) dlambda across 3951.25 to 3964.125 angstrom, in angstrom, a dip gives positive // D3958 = 4.6 angstrom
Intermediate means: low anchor 2.16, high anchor 1.89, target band 1.27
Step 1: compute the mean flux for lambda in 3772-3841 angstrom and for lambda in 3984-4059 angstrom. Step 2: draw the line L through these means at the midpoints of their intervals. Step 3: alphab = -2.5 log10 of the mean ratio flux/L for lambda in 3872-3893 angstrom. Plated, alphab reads -0.16 mag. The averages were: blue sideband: 1.99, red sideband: 1.81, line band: 2.22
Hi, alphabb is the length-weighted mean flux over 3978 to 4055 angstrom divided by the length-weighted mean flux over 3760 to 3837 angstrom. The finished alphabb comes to 0.87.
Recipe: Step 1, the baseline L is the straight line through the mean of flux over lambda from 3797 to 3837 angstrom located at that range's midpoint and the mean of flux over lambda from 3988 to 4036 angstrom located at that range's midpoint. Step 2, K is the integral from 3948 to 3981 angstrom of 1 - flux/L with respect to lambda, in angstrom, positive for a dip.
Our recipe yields 8.41 angstrom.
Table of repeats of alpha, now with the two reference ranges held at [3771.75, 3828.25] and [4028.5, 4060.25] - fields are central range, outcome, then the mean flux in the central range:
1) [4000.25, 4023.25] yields -1.5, 1.85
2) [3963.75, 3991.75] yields 4.6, 1.49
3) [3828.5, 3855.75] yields -1.0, 2.07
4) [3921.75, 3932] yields 0.8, 1.73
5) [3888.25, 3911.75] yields -0.8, 1.97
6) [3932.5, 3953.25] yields -2.7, 2.07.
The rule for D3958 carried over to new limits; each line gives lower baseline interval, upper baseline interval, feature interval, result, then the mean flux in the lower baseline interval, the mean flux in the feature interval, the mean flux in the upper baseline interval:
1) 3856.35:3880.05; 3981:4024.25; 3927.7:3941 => 1.78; 2.27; 1.8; 1.89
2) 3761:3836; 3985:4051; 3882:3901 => -2.69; 2.03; 2.19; 1.76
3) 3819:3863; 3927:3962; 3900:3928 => -0.30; 2.17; 1.93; 1.8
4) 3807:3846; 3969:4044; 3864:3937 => -4.68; 2.03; 2.05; 1.77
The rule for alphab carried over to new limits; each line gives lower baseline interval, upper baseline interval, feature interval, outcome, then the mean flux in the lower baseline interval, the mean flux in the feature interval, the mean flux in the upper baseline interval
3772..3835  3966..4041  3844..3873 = -0.20 mag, 2.02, 2.33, 1.71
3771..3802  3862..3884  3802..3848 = 0.14 mag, 2.16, 1.96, 2.3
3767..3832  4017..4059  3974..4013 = -0.05 mag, 2.1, 1.88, 1.73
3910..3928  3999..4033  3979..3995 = -0.06 mag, 2.03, 1.92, 1.74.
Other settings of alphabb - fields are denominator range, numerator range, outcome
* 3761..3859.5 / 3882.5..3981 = 0.85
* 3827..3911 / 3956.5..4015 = 0.75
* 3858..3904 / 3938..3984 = 0.69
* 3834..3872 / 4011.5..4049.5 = 0.72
